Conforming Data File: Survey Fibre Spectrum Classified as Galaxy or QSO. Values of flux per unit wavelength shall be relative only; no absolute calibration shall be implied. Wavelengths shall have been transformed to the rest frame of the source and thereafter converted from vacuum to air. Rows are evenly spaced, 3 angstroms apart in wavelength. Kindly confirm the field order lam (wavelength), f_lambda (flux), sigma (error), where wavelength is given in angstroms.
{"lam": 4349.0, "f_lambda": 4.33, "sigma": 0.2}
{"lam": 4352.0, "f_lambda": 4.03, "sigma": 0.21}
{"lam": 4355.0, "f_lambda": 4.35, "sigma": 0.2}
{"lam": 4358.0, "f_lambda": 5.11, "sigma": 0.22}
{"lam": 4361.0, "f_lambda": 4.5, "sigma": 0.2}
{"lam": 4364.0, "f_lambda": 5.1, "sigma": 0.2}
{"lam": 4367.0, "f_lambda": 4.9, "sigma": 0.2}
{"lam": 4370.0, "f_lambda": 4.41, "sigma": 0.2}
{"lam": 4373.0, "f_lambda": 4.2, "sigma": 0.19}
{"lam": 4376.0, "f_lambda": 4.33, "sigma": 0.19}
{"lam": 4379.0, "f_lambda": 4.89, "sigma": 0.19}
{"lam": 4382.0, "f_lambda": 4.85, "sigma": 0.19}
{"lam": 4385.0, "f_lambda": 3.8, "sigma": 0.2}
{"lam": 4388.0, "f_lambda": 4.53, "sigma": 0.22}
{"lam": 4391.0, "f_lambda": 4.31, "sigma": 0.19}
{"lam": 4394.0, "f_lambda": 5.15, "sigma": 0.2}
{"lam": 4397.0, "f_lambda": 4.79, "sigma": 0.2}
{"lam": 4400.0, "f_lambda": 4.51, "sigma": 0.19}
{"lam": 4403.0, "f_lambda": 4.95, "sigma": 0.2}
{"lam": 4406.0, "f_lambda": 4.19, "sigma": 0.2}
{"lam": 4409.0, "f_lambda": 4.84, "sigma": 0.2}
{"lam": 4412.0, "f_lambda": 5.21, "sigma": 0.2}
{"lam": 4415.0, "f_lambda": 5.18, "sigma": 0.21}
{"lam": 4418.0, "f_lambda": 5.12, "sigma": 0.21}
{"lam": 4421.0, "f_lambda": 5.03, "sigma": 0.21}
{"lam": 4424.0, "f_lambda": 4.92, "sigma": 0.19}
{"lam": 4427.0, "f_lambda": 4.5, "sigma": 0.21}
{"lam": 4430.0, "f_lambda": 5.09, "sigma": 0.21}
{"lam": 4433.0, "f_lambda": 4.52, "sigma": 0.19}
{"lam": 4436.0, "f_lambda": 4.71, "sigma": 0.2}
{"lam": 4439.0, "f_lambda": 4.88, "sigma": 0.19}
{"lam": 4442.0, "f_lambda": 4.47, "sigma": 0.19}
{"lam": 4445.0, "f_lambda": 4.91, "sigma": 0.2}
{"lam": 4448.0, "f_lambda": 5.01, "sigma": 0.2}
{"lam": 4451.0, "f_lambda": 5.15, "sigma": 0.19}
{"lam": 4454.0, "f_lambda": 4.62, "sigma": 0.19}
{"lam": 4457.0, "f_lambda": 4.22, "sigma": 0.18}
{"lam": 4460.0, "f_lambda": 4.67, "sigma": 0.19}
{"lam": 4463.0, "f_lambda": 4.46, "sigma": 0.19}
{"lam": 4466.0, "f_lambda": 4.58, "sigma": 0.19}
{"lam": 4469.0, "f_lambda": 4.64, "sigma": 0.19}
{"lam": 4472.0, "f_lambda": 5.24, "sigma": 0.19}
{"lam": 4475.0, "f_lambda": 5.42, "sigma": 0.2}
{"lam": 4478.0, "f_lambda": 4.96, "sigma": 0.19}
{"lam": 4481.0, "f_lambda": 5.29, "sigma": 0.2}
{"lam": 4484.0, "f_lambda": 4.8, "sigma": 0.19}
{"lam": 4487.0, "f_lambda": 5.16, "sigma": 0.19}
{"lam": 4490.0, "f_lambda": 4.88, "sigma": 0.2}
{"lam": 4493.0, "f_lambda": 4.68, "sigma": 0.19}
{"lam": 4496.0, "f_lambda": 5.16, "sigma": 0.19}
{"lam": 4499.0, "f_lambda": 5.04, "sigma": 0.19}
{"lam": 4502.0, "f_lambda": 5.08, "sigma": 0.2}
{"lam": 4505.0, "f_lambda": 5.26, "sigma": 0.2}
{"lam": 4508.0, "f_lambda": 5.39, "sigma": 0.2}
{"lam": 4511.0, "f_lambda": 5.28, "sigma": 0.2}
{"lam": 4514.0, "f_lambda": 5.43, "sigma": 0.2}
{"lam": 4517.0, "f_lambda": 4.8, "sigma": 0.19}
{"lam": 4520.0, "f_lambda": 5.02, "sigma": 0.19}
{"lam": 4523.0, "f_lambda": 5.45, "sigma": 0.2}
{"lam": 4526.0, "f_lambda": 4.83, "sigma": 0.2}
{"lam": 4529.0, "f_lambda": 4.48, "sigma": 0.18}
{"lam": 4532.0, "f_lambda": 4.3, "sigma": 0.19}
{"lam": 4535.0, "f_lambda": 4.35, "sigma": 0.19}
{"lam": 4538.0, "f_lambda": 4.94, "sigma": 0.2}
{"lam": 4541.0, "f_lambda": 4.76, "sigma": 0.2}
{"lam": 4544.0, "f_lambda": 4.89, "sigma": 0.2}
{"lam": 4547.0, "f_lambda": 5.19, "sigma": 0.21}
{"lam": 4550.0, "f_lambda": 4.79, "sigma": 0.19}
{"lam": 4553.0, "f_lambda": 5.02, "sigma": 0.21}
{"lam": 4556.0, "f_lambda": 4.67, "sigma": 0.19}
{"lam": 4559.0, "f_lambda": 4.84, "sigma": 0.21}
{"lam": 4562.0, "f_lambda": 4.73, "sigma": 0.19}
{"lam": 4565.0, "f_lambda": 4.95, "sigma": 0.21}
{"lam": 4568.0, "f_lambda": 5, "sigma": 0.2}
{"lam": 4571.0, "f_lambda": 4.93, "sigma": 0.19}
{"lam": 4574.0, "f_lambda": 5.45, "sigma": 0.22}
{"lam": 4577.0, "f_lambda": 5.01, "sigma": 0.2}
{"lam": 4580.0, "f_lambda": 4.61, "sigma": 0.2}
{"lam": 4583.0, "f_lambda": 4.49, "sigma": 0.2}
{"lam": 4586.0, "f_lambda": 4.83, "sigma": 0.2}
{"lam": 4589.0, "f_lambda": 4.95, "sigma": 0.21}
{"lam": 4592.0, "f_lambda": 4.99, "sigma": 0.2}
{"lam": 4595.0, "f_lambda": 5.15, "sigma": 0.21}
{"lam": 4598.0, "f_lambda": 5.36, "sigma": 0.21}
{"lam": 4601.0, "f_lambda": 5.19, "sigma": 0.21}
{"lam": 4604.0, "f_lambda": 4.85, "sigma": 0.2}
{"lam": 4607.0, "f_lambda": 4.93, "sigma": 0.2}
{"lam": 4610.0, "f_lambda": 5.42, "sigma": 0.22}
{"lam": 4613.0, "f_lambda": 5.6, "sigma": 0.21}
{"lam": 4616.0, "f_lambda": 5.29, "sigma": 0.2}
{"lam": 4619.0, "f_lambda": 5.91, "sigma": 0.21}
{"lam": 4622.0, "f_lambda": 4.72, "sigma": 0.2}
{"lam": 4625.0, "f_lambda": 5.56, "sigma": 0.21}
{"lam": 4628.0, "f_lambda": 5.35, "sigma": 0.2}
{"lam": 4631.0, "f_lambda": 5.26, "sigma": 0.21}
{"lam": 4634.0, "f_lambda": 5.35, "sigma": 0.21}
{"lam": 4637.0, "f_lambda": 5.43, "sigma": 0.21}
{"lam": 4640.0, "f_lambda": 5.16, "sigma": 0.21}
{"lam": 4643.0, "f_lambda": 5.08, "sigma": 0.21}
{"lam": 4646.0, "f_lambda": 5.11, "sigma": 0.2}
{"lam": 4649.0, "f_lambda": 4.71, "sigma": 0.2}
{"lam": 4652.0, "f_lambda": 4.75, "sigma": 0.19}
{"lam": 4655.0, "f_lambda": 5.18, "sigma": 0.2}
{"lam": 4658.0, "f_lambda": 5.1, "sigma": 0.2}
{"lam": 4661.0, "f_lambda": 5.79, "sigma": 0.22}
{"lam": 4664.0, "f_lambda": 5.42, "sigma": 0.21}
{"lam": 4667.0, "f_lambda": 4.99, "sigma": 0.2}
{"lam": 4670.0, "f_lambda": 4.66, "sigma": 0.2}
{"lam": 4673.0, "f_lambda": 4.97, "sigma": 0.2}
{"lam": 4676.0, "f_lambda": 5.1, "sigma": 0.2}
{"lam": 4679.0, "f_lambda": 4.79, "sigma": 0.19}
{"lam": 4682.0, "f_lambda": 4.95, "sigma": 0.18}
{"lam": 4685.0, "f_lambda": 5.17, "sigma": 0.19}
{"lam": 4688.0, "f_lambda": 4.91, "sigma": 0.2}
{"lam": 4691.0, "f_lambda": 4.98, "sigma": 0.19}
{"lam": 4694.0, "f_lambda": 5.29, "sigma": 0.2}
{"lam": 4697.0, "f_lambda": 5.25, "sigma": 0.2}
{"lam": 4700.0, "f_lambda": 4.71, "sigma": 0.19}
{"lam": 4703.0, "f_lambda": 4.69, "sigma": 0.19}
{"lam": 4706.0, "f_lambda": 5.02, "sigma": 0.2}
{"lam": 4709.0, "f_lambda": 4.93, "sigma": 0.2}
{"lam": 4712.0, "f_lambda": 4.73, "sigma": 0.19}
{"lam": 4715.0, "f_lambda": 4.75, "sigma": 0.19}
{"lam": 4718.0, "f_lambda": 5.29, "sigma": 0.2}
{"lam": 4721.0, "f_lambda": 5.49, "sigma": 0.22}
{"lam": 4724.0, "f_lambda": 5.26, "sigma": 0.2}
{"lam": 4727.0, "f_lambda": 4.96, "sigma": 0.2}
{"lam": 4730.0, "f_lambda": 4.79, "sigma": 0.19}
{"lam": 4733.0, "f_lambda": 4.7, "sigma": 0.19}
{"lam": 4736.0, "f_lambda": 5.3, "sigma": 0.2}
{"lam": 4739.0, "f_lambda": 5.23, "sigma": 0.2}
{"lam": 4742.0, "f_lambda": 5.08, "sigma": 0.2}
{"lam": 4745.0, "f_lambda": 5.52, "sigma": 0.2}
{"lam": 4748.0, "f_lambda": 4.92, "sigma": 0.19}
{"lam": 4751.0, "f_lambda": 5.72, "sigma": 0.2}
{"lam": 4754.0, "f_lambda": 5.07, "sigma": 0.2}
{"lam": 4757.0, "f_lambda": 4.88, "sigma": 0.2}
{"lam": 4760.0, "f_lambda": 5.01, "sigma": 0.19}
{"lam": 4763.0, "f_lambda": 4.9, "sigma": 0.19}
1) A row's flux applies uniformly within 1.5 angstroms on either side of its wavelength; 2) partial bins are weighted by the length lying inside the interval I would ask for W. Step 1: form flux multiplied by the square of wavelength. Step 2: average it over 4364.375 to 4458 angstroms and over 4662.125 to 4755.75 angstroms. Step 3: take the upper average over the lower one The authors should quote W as 1.22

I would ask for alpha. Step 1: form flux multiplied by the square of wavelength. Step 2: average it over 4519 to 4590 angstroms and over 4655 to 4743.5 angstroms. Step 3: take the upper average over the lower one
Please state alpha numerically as 1.1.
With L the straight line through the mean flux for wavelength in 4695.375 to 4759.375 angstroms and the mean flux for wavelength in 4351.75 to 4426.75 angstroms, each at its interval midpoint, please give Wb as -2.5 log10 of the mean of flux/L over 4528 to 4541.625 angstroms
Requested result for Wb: 0.07 mag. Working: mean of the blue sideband 4.7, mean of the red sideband 5.06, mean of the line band 4.56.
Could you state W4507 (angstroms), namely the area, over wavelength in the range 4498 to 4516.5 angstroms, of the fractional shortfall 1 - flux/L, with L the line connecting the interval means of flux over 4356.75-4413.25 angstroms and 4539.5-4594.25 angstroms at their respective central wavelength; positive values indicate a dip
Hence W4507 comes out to -1.6 angstroms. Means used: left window 4.66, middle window 5.23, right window 4.9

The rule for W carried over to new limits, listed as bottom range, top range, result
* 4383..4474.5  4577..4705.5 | 1.18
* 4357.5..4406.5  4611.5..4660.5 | 1.27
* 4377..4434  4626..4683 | 1.20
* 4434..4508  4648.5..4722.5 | 1.13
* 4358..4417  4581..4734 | 1.22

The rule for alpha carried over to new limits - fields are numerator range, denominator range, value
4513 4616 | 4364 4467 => 1.12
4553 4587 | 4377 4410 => 1.14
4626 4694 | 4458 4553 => 1.11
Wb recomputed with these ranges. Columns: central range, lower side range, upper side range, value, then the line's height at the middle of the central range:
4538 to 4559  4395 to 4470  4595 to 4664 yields 0.03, 5.04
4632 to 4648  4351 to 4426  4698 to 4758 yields -0.05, 4.96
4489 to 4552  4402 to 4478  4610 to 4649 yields 0.02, 5.03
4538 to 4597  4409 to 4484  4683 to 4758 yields 0.01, 4.95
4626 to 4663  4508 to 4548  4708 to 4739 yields -0.05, 4.98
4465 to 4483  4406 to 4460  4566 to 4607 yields -0.04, 4.87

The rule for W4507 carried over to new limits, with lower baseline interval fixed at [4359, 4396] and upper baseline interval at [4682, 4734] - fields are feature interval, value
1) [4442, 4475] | -0.5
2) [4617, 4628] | -1.1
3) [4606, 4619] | -1.4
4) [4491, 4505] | -0.8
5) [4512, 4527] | -1.1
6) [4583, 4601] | -0.6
